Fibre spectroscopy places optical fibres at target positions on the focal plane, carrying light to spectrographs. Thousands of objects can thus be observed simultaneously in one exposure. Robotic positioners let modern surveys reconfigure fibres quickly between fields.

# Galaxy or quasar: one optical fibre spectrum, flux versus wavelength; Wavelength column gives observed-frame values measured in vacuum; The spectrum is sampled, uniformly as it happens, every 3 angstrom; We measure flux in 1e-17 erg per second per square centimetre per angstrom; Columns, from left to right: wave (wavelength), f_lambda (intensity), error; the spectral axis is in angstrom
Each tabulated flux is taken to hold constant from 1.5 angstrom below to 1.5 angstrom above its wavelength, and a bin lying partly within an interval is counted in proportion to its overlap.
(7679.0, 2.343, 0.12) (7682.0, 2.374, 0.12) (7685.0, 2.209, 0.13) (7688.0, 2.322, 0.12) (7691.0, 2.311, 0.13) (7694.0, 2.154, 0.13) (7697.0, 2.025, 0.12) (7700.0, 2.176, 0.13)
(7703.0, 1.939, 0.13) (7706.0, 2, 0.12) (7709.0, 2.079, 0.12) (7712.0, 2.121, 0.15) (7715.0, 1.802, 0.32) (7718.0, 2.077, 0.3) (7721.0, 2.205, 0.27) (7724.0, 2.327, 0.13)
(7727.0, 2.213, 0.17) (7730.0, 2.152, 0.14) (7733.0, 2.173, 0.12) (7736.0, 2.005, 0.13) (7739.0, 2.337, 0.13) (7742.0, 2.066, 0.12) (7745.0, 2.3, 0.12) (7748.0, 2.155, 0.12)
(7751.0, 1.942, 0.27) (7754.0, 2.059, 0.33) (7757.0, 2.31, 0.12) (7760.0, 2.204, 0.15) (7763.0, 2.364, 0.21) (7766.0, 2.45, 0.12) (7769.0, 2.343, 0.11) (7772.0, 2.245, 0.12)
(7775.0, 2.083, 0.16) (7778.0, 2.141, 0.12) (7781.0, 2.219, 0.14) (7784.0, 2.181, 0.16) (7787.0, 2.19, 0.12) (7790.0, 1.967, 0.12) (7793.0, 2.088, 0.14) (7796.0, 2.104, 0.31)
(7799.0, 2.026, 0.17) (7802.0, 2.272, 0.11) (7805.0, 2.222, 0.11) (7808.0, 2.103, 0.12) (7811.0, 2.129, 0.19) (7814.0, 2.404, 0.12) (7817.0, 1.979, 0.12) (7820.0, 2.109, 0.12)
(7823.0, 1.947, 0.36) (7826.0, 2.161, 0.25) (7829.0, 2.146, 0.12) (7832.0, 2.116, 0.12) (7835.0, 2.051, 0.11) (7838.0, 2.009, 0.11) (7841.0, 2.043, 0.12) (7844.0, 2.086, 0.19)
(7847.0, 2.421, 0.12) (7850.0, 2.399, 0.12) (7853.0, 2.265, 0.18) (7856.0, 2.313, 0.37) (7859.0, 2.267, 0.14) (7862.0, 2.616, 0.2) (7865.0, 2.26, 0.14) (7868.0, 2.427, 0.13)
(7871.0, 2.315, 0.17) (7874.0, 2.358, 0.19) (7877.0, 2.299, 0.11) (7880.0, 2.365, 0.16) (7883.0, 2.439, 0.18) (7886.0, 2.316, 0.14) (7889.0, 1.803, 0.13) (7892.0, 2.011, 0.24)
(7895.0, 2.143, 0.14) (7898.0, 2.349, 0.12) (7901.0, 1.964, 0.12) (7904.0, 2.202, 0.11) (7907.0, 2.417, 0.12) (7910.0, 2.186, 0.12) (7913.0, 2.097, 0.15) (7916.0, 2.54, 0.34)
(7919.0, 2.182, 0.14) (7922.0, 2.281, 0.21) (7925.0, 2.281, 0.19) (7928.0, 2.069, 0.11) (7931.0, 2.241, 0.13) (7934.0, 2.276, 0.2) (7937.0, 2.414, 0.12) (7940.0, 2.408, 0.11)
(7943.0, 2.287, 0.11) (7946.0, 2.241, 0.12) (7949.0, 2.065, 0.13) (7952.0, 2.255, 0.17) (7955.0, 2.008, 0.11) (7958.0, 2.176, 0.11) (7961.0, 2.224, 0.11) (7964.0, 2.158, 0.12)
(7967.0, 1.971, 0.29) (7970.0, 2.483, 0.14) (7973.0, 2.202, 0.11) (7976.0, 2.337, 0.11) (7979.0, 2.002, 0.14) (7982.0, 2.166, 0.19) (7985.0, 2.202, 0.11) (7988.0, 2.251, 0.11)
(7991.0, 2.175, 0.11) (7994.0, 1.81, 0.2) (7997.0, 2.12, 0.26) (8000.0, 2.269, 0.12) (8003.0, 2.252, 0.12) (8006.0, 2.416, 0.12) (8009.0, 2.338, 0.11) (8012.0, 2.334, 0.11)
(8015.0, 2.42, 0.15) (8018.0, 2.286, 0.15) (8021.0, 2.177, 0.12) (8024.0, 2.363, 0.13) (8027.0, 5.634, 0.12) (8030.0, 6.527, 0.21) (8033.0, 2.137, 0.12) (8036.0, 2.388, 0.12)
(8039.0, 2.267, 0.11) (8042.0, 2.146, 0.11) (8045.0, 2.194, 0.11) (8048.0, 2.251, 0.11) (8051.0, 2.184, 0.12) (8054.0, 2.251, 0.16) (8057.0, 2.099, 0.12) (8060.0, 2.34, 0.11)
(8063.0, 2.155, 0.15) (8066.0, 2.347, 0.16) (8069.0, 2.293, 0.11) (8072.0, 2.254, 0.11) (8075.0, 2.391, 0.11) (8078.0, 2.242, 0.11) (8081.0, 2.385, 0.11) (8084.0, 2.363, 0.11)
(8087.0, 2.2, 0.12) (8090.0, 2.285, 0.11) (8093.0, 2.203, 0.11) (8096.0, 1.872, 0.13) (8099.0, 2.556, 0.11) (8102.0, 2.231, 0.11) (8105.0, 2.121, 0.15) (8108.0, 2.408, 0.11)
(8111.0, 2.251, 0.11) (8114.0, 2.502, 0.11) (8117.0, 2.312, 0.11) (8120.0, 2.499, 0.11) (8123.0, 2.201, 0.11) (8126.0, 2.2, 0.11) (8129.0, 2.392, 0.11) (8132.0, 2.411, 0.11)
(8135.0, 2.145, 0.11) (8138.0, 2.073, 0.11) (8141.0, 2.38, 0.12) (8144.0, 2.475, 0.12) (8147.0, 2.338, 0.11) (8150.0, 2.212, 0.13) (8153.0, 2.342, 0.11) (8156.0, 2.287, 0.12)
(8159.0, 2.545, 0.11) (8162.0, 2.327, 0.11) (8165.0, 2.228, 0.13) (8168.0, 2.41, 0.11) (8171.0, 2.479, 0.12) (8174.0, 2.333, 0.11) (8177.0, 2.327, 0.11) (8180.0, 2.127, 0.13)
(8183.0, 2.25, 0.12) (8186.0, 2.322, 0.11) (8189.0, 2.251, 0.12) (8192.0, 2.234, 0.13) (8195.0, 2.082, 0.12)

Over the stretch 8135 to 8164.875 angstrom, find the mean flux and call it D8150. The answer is 2.32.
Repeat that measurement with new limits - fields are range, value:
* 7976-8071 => 2.47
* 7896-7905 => 2.17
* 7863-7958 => 2.24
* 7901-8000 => 2.21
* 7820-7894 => 2.22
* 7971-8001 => 2.16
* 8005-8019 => 2.36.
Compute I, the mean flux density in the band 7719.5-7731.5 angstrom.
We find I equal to 2.22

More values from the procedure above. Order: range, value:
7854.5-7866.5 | 2.36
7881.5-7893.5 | 2.14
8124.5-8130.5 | 2.3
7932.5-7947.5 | 2.33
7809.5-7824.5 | 2.11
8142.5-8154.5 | 2.34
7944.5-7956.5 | 2.14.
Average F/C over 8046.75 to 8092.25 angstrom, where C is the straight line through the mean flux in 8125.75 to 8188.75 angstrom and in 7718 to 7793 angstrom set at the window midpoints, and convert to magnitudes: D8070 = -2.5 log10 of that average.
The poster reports 0.01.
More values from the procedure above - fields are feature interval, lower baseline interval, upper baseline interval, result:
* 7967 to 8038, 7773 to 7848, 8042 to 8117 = -0.153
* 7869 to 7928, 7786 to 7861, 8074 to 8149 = -0.022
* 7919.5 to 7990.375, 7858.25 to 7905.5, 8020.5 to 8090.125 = 0.085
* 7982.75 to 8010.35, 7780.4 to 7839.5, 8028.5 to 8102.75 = 0.067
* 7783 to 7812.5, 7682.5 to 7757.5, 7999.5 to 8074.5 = 0.059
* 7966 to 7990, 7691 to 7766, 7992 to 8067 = 0.126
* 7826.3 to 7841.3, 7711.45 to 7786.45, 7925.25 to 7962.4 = 0.059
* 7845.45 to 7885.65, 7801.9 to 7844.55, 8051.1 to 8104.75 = -0.109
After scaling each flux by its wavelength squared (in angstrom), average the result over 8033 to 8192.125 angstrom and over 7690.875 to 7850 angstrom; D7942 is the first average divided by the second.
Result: 1.16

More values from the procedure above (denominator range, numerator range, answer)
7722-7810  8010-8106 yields 1.23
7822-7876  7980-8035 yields 1.23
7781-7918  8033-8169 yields 1.11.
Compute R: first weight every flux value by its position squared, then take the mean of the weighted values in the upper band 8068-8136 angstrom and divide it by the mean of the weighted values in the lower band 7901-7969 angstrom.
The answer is 1.1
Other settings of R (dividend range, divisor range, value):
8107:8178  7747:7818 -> 1.18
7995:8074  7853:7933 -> 1.17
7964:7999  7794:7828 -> 1.06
